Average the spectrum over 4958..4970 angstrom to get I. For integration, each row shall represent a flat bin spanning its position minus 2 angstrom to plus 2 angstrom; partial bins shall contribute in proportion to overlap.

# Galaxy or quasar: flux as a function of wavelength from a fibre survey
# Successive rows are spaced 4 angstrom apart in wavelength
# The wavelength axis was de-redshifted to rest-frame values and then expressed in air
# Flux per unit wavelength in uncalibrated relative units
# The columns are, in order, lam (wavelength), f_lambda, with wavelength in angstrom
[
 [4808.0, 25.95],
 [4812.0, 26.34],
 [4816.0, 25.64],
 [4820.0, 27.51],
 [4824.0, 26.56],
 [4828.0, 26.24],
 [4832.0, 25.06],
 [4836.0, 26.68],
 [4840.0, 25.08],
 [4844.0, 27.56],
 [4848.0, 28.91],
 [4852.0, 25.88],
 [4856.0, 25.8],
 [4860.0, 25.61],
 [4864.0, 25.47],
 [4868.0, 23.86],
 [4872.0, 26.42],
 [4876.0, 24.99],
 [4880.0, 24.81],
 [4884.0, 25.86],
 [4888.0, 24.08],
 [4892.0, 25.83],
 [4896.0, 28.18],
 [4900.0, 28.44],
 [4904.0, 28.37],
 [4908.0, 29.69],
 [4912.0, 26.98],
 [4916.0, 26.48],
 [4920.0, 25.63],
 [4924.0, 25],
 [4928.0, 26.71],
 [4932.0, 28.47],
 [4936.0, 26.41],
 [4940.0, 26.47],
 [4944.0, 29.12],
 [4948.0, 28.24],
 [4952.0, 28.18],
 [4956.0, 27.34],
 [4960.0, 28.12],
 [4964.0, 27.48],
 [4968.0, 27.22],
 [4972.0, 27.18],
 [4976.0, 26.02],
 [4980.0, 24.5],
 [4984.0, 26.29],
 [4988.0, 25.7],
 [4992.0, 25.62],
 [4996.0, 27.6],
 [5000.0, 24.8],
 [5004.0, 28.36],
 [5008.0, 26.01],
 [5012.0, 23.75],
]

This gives 27.6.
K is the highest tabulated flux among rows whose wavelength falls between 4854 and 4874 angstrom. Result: 26.42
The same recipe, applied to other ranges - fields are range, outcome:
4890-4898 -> 28.18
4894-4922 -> 29.69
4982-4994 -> 26.29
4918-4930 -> 26.71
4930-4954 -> 29.12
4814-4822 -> 27.51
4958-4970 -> 28.12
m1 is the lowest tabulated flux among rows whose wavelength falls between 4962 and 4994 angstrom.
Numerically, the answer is 24.5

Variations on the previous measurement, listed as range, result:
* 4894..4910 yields 28.18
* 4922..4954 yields 25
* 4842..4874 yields 23.86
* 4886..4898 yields 24.08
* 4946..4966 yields 27.34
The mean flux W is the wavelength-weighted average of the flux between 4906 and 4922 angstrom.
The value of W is 27.2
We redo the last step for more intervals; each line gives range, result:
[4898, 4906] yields 28.4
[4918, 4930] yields 25.8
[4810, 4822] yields 26.5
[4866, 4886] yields 25.2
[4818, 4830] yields 26.8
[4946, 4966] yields 27.9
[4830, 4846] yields 26.1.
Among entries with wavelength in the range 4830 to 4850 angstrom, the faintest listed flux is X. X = 25.06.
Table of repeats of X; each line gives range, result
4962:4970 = 27.22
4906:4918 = 26.48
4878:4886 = 24.81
